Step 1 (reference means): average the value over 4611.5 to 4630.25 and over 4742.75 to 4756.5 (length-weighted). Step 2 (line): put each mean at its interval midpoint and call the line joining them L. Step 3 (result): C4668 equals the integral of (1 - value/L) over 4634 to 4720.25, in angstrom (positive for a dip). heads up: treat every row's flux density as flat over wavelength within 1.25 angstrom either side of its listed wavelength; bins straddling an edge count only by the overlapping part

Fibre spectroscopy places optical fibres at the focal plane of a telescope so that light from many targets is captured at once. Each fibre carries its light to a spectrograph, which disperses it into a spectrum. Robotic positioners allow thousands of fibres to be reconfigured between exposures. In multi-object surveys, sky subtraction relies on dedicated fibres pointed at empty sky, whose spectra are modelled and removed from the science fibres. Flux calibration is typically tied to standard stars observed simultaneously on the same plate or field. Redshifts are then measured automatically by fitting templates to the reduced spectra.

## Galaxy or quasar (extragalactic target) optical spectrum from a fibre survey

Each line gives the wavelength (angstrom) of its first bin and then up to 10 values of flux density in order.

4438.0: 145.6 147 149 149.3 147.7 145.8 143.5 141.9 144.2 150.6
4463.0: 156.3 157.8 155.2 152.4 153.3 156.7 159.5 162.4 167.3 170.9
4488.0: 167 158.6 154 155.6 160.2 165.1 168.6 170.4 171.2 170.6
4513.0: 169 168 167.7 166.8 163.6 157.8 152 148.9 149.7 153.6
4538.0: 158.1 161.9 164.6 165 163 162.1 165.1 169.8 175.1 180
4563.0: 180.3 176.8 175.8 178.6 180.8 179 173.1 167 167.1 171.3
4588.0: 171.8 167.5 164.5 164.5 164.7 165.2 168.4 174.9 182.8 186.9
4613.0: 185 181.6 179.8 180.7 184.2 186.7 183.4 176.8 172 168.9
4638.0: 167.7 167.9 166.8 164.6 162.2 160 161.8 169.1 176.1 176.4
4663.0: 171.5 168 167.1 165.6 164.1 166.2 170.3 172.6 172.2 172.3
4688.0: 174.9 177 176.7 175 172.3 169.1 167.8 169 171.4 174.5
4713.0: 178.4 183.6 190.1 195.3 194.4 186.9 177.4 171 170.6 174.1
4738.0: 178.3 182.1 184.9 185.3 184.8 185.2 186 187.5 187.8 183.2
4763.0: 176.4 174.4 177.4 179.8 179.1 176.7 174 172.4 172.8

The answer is 6.0 angstrom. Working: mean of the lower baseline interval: 183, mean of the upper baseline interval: 186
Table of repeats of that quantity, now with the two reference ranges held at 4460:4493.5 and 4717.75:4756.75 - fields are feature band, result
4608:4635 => -1.41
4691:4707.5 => 0.71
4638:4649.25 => 0.57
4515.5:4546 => 0.86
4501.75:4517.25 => -0.72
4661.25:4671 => 0.44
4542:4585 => -1.26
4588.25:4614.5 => -0.29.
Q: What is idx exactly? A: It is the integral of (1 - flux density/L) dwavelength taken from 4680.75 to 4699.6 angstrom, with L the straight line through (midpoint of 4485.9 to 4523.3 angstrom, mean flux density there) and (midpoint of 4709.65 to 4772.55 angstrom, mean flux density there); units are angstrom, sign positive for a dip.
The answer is 0.4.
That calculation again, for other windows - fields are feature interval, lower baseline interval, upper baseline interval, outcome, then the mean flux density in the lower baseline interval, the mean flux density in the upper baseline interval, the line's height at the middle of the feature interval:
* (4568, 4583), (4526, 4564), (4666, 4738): -0.9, 163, 175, 165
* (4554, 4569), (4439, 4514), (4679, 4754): -1.0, 157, 178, 165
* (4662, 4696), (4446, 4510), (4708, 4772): 1.0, 158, 182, 176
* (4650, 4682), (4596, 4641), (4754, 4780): 1.6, 176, 179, 177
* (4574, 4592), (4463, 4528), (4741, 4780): -0.2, 162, 181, 169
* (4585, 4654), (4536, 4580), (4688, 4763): 0.6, 171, 180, 174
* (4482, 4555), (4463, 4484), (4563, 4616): 0.6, 158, 174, 164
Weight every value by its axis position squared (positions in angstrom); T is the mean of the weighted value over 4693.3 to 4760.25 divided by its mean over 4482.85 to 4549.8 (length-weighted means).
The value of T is 1.21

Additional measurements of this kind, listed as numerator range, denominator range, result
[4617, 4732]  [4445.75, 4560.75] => 1.17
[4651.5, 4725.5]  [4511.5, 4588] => 1.11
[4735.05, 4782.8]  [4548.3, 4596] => 1.14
